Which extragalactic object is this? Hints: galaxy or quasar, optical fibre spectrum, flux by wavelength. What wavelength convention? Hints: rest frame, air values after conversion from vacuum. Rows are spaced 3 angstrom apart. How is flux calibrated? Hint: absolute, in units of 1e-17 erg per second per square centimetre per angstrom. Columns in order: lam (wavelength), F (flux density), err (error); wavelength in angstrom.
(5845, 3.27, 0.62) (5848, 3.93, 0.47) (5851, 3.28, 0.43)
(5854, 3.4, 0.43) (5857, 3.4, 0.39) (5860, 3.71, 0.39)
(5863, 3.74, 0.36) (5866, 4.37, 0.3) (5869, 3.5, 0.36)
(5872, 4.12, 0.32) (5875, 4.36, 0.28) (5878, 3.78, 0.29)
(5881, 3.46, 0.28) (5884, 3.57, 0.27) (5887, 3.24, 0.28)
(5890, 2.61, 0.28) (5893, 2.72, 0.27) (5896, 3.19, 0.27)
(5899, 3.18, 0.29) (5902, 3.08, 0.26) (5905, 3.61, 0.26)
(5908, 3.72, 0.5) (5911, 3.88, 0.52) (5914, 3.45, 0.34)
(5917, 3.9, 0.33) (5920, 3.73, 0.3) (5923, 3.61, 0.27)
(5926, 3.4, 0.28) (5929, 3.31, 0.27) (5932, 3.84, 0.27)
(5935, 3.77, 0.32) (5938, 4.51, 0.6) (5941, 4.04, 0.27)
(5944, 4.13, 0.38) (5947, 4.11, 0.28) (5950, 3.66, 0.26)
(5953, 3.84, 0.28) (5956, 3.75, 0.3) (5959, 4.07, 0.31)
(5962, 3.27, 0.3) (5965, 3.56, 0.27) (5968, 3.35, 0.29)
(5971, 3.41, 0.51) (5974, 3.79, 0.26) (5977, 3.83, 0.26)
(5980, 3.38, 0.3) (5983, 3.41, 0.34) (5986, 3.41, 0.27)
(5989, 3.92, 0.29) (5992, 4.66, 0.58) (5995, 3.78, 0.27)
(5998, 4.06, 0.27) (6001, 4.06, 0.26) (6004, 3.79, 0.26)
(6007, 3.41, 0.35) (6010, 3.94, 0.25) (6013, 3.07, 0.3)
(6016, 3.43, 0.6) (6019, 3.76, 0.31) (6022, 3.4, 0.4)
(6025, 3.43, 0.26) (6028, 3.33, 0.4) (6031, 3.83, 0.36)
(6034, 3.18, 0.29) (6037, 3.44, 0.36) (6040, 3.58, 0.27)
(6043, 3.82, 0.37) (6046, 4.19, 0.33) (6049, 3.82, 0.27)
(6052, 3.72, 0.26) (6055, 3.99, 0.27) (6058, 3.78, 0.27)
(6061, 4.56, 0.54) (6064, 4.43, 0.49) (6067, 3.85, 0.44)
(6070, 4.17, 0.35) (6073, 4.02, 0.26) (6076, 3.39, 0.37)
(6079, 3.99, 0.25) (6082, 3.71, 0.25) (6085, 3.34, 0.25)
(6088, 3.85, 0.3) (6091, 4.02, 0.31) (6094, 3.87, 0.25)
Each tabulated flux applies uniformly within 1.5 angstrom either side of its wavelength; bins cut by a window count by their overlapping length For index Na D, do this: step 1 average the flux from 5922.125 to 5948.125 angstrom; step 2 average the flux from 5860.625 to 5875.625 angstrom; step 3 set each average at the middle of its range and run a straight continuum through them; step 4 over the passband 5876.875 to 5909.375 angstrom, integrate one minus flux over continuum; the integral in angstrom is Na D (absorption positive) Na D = 5.4 angstrom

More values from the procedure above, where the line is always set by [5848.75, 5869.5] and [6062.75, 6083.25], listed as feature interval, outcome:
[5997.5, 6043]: 3.3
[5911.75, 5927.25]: 0.4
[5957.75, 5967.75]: 0.5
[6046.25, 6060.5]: 0.0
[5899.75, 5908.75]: 0.7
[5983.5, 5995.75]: -0.3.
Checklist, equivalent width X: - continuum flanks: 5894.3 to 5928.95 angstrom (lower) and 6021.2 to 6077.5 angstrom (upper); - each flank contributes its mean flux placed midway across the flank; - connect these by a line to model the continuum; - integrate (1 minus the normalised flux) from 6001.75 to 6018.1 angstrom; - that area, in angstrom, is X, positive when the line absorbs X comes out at 0.7 angstrom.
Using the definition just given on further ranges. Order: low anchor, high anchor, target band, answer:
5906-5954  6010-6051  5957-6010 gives -0.59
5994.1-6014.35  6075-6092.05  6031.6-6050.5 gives 0.24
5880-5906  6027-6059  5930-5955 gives -4.66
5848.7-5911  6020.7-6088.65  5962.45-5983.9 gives 0.77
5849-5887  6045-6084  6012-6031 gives 2.23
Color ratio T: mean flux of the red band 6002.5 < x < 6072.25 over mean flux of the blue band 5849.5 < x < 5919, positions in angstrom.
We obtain 1.06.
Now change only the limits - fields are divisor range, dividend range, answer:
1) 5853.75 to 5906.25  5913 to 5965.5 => 1.08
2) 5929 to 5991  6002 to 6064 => 0.99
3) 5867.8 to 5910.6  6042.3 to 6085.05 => 1.14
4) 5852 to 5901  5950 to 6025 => 1.05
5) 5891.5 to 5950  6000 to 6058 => 1.00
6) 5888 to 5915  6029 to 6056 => 1.14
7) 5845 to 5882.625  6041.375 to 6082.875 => 1.06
